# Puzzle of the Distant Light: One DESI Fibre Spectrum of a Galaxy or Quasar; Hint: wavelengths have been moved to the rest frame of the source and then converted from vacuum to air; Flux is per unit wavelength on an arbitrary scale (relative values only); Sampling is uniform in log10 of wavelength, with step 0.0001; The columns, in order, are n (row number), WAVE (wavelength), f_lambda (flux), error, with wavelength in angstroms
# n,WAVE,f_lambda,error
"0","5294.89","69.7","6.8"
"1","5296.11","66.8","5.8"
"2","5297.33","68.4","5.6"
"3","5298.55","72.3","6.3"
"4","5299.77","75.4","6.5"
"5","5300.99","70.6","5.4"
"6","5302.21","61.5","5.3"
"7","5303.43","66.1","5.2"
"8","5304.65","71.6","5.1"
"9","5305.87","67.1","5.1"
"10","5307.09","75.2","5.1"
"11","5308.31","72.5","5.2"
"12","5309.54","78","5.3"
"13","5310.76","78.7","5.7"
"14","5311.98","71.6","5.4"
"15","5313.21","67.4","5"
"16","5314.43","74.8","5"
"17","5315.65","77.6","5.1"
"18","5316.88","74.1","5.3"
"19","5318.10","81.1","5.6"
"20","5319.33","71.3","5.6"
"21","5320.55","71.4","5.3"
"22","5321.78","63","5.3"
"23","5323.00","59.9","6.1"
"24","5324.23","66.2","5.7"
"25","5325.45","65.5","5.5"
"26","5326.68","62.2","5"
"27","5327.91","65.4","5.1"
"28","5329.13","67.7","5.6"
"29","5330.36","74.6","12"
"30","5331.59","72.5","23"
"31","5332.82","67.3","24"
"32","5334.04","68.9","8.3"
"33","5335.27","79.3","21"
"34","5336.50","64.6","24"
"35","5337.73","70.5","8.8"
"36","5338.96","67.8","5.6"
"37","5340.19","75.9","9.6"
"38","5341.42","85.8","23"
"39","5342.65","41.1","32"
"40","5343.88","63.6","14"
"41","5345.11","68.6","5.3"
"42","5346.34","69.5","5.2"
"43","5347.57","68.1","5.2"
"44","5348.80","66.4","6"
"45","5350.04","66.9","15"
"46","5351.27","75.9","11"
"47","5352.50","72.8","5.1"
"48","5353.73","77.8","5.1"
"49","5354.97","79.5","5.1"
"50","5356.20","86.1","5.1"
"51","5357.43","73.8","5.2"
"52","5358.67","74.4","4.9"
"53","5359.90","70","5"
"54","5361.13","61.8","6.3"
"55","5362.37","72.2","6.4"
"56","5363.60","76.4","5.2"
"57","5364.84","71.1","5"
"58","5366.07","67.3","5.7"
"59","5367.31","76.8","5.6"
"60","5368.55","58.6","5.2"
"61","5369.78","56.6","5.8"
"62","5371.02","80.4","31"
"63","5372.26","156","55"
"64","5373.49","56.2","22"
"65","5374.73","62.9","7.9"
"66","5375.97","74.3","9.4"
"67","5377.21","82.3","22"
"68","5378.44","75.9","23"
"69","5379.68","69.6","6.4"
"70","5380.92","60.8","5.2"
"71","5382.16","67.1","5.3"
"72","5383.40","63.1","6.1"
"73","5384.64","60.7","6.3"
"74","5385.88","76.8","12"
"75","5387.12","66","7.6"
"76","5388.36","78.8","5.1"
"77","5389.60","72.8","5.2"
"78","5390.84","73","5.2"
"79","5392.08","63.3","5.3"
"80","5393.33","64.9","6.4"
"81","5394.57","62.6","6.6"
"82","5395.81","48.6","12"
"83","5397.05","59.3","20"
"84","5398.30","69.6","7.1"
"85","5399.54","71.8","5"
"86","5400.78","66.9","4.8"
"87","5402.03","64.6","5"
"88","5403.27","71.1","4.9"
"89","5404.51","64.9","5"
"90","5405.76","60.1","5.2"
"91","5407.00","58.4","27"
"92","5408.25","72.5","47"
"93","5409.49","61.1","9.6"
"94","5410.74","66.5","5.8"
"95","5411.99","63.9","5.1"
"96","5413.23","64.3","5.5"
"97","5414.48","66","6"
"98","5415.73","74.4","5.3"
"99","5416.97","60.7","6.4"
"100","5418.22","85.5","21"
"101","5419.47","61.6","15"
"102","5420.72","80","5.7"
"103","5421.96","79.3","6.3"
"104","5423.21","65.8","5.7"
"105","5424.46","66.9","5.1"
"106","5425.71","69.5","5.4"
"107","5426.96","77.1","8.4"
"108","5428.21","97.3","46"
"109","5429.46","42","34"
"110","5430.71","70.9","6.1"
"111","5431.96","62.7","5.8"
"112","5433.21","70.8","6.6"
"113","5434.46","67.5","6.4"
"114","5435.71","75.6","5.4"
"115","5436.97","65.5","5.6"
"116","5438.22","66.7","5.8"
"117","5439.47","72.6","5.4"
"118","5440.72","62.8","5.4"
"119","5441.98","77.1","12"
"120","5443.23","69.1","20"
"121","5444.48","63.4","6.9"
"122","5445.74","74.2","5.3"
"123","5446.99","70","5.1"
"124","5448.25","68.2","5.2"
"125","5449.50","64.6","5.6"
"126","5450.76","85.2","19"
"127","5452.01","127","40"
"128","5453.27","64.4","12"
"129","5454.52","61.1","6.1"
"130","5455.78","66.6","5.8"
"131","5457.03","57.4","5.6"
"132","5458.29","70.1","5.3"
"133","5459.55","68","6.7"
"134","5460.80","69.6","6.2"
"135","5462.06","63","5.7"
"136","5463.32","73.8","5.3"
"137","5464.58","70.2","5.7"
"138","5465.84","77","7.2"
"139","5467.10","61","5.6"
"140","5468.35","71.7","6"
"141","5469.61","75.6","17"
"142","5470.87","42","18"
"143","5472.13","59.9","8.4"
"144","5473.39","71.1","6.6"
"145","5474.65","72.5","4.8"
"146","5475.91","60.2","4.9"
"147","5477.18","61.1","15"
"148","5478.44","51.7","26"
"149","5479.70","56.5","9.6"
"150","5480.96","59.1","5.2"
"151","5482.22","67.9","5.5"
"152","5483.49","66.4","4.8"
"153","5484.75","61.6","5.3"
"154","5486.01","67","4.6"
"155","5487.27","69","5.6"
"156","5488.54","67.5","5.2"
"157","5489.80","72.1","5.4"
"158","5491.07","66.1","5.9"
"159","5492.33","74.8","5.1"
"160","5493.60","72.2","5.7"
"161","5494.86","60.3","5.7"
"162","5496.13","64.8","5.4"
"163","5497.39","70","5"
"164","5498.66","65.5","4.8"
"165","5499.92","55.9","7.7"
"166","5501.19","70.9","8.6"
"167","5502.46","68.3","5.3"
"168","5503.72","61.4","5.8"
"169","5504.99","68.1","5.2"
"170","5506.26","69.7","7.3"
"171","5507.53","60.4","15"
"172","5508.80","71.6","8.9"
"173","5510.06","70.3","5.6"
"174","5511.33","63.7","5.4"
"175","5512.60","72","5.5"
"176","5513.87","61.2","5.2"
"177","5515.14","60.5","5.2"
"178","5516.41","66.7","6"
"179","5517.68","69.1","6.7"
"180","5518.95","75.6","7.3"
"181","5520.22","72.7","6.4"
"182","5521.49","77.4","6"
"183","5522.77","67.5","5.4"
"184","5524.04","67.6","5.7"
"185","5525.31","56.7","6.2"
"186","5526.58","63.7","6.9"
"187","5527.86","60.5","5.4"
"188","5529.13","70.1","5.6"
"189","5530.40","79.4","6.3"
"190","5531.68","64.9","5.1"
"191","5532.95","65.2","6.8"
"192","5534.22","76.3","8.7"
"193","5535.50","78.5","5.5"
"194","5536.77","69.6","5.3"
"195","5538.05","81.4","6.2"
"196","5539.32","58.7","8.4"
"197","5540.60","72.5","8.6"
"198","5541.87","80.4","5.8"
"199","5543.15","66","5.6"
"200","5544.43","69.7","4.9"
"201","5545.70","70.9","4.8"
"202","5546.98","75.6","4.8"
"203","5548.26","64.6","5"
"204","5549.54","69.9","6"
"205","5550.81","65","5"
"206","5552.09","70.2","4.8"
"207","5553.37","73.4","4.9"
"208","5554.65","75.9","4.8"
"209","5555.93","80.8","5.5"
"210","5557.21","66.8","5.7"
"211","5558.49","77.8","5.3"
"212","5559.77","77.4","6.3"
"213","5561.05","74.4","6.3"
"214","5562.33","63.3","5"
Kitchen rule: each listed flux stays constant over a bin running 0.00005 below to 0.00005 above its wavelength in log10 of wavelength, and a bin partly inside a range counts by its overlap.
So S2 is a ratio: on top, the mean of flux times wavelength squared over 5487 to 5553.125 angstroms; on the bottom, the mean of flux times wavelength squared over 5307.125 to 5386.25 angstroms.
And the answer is 1.02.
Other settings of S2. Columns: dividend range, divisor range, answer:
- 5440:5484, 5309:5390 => 0.99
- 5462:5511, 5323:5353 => 1.02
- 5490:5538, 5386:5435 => 1.04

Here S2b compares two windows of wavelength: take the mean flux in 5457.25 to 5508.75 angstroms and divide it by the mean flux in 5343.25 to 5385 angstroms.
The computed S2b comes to 0.91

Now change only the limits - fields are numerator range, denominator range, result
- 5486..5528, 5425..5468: 0.95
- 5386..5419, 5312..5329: 0.96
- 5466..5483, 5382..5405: 0.94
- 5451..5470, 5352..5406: 1.01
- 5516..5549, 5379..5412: 1.06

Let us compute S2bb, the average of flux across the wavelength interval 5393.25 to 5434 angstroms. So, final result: 67.4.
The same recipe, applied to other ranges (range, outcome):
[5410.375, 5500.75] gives 68.3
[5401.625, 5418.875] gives 66.7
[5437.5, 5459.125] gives 71.7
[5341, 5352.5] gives 67.3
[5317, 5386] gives 71.1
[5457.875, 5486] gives 65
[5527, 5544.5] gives 70.9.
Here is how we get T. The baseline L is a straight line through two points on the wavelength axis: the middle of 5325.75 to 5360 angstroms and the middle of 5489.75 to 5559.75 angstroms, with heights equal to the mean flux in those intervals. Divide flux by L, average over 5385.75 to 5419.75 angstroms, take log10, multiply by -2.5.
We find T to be 0.05 mag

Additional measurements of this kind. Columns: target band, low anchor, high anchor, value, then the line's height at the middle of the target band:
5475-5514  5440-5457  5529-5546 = 0.11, 72.3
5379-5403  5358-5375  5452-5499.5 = 0.10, 72.7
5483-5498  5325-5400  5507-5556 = 0.03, 69.8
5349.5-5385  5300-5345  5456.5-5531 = -0.07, 68.9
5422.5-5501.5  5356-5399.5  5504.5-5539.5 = 0.03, 69.6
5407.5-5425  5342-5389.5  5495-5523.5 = 0.02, 70.2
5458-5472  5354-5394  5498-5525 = 0.03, 69.2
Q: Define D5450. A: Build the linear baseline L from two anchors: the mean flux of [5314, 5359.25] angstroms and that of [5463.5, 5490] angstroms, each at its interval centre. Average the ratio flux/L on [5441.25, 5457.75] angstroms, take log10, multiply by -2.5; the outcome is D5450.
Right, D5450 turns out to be -0.11 mag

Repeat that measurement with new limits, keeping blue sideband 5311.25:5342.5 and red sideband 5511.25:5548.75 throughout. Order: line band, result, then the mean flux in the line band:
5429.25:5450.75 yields 0.02 mag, 68.3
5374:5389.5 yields 0.00 mag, 69.9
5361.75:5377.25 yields -0.09 mag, 76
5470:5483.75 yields 0.15 mag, 60.8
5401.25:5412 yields 0.08 mag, 64.8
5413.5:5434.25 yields -0.01 mag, 70.5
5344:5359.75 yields -0.04 mag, 72.9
